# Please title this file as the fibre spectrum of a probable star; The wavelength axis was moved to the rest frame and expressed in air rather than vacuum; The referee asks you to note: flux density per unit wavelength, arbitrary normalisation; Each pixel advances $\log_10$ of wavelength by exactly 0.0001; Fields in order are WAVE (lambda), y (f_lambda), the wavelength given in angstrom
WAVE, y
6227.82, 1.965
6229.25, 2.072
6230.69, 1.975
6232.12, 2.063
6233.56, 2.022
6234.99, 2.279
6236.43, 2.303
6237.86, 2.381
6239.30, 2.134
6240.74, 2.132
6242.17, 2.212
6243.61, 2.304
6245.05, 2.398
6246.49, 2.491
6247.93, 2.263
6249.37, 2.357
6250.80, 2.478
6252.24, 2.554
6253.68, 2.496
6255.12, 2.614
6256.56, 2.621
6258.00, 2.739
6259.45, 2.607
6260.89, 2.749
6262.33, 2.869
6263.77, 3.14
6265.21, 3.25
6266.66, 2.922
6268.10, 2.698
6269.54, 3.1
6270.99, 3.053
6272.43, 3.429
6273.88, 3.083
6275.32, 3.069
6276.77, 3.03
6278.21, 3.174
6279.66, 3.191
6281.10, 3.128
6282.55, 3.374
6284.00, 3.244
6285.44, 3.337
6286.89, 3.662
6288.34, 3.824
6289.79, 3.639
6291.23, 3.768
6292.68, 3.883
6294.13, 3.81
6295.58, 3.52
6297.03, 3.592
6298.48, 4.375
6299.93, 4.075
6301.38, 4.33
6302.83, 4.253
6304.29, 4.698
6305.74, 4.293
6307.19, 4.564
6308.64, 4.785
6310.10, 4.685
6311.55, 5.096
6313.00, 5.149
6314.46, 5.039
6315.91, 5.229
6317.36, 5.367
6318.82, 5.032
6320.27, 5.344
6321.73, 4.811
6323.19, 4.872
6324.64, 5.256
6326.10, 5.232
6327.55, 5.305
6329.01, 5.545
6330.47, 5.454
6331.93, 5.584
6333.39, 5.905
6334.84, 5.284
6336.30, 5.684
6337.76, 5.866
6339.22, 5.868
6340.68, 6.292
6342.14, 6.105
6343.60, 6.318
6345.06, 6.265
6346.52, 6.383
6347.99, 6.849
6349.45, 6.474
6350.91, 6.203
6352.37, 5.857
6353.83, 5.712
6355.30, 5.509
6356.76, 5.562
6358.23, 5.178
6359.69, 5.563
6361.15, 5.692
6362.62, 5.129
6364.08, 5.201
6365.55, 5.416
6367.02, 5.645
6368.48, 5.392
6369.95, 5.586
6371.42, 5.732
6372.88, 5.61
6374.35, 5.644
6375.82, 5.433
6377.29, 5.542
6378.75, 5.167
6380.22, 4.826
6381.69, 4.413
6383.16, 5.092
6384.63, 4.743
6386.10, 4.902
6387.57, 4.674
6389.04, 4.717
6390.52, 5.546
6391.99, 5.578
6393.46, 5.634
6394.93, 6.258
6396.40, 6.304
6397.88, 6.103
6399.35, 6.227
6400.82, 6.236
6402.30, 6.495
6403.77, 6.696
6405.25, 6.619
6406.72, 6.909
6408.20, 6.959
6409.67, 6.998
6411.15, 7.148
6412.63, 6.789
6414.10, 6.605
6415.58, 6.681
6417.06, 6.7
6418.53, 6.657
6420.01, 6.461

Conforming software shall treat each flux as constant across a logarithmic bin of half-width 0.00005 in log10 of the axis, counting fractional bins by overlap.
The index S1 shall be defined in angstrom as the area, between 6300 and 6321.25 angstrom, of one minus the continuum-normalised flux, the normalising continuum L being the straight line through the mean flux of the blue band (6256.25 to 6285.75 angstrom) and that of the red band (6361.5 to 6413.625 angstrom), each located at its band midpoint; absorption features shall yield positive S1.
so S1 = -4.6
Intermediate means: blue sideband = 3.04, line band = 4.82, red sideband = 5.76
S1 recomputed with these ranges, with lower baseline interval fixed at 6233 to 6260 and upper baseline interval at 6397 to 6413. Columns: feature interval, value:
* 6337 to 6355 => -3.95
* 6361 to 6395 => 3.53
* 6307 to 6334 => -4.97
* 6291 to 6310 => -1.64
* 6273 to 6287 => 0.33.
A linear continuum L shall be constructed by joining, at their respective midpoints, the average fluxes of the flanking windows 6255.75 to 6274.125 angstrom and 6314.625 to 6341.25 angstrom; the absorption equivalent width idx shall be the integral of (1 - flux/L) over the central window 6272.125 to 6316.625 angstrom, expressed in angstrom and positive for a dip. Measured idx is 1.8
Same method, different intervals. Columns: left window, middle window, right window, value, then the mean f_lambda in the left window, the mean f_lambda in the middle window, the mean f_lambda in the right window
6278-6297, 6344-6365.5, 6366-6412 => -3.6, 3.52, 5.82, 5.77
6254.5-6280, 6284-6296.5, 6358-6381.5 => -0.5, 2.96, 3.66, 5.41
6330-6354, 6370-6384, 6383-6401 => 1.0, 6.02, 5.29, 5.53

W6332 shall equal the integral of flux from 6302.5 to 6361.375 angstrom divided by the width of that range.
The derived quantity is 5.47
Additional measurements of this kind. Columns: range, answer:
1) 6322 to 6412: 5.74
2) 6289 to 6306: 4.01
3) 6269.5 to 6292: 3.33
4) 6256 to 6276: 2.95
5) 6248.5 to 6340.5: 4.03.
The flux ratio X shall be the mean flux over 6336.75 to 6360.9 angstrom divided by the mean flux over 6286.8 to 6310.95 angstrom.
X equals 1.5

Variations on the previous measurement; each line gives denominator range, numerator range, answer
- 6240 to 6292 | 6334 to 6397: 1.92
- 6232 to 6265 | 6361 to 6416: 2.35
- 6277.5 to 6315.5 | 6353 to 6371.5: 1.36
